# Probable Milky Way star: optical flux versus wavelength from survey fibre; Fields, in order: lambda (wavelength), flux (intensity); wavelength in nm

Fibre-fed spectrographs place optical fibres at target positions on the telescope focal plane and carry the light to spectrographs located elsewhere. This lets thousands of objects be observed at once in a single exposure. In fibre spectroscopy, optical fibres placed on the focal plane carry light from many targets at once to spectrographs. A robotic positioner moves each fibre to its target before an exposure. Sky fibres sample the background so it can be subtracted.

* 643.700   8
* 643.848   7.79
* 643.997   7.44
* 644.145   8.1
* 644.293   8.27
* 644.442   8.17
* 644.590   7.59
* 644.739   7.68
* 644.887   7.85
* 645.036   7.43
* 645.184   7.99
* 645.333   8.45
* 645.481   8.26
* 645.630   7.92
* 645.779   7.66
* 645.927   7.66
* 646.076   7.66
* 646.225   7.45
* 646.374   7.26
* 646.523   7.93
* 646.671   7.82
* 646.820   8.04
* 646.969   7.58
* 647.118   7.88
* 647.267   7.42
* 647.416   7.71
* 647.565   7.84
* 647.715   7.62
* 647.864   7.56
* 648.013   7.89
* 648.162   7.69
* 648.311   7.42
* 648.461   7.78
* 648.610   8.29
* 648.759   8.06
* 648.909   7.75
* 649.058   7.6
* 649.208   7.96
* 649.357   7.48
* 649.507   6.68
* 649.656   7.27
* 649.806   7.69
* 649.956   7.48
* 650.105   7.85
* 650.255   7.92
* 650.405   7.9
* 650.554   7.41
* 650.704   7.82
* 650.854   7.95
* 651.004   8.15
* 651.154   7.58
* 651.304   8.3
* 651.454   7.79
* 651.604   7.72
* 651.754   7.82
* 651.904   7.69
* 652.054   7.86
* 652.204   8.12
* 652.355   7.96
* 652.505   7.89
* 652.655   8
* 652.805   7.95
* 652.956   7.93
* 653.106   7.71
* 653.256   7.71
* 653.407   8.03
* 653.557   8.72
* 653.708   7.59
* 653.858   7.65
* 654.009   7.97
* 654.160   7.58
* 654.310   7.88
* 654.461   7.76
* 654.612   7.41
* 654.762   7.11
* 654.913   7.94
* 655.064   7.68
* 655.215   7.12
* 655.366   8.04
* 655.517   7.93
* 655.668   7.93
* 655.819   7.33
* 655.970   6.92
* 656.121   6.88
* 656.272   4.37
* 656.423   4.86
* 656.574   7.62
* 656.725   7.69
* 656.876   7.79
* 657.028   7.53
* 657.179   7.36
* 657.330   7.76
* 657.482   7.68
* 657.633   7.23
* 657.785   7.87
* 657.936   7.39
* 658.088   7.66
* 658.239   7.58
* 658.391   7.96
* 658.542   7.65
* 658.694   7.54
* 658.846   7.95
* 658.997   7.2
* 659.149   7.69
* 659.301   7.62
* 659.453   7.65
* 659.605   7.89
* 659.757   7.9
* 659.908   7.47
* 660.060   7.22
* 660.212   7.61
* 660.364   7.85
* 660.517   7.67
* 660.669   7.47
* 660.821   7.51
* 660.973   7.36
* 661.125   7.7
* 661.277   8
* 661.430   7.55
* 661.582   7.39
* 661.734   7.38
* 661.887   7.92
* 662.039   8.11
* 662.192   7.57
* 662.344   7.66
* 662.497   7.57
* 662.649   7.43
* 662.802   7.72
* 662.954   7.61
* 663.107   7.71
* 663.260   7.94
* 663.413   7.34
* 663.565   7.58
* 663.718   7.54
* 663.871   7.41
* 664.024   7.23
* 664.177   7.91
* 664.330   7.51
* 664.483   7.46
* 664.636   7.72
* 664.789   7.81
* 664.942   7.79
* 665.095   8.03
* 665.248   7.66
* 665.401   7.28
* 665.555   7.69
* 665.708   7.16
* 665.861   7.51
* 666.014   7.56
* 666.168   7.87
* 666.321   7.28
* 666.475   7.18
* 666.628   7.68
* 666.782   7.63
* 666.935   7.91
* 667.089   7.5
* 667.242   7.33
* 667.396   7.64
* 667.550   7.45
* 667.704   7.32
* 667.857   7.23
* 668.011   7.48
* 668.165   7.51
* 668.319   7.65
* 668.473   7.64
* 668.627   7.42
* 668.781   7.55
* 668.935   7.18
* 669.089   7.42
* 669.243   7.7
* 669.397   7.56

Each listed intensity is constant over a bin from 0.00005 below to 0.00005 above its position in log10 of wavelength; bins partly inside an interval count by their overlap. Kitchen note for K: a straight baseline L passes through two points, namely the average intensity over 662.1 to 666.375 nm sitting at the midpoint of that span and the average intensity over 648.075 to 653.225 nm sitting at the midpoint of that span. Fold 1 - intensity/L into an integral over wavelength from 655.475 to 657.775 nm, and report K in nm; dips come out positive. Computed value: 0.17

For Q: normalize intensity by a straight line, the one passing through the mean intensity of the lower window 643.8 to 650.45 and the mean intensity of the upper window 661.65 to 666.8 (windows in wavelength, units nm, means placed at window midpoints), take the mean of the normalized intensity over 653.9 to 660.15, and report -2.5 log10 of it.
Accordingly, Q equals 0.03 mag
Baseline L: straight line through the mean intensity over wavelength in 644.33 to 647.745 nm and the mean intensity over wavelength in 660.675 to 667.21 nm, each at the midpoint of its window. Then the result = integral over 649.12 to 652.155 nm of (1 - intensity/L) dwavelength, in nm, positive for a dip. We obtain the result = 0.01 nm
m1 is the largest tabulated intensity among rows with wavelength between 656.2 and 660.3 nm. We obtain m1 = 7.96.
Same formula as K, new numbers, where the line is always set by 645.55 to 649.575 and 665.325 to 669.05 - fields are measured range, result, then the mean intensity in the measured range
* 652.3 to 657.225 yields 0.07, 7.51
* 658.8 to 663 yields -0.04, 7.63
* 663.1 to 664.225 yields -0.01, 7.56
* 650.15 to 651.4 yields -0.04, 7.87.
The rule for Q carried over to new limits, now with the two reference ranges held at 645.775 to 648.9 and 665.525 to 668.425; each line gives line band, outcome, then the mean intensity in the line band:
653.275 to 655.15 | -0.02 mag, 7.77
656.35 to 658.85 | 0.02 mag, 7.47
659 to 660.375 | -0.01 mag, 7.62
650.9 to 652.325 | -0.03 mag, 7.89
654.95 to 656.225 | 0.03 mag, 7.42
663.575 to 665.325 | -0.02 mag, 7.64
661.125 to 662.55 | -0.02 mag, 7.68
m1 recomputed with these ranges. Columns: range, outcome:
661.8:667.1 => 8.11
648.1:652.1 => 8.3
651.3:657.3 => 8.72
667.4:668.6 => 7.65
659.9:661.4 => 8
